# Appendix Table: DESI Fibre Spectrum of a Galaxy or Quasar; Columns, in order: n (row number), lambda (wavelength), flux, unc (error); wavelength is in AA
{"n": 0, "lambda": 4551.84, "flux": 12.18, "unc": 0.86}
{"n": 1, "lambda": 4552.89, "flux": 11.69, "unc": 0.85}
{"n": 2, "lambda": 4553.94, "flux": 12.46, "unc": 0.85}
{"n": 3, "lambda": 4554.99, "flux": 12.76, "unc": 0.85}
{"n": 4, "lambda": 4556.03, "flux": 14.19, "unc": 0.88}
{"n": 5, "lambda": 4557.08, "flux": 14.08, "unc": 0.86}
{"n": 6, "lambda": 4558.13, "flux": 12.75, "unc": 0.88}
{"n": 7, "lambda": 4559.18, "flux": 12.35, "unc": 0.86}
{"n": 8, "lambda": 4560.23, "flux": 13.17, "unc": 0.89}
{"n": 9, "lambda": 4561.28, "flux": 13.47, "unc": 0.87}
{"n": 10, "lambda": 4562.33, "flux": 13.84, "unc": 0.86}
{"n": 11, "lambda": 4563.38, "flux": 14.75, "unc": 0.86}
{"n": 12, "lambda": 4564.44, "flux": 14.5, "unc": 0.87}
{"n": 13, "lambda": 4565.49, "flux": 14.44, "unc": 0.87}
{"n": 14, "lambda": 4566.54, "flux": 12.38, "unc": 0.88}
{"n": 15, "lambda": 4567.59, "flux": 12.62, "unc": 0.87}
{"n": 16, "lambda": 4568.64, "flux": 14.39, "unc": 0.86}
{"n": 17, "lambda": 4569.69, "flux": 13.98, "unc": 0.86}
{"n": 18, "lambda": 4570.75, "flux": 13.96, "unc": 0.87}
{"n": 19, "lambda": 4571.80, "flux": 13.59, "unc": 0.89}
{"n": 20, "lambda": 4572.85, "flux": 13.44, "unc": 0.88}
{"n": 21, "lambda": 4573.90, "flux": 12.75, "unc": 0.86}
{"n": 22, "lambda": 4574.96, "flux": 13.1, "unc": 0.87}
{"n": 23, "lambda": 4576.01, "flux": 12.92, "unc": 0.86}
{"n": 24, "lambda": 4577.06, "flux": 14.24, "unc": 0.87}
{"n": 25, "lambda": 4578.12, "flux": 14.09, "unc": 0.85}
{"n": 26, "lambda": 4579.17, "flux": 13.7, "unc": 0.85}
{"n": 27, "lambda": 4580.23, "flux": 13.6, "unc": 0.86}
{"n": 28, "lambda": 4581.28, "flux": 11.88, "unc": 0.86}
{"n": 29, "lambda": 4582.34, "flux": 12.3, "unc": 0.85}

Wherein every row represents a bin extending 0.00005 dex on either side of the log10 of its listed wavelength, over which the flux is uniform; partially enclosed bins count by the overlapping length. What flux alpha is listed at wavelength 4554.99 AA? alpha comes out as 12.76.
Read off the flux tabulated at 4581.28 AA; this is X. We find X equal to 11.88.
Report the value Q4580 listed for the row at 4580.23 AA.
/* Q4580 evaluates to 13.6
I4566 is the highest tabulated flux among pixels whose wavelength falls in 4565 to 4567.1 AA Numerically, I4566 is 14.44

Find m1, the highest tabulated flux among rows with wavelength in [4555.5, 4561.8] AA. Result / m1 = 14.19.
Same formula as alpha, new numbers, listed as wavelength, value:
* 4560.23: 13.17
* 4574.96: 13.1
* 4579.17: 13.7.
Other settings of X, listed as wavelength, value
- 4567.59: 12.62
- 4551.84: 12.18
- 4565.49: 14.44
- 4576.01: 12.92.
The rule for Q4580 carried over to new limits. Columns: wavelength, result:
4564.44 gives 14.5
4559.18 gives 12.35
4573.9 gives 12.75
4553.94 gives 12.46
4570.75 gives 13.96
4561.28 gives 13.47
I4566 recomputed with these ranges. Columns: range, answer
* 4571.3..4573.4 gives 13.59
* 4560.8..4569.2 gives 14.75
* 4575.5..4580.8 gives 14.24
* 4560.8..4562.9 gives 13.84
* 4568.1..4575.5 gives 14.39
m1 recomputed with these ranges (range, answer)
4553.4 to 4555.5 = 12.76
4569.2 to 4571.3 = 13.98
